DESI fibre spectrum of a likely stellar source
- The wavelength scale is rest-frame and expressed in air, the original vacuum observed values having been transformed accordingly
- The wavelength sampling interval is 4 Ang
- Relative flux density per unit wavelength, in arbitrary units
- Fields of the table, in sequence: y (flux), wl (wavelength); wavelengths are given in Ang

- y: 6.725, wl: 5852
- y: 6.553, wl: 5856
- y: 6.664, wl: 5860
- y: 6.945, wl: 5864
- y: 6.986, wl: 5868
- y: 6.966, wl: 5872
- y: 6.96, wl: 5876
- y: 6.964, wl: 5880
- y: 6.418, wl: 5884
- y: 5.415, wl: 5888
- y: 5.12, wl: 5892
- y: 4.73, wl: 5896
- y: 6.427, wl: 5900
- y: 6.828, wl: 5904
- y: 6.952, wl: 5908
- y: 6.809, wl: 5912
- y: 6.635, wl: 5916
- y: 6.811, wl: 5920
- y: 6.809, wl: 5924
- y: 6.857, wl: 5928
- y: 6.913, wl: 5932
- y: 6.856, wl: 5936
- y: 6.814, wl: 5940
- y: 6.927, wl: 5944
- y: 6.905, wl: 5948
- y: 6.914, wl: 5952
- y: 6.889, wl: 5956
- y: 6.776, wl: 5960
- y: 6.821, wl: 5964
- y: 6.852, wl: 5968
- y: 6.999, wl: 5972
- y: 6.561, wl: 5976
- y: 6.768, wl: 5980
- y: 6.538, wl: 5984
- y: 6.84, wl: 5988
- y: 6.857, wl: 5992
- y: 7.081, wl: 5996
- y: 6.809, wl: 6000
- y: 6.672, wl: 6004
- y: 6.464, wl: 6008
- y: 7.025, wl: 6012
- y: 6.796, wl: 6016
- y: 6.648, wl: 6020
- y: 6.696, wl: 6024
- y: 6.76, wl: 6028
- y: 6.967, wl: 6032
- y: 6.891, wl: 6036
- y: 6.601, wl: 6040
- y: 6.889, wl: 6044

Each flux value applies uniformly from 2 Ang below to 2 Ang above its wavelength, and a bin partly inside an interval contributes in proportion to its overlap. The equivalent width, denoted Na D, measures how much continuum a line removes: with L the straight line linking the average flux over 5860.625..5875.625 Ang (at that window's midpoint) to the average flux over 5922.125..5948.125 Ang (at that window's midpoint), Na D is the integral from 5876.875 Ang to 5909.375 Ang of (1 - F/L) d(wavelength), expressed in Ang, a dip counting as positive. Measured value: 3.7 Ang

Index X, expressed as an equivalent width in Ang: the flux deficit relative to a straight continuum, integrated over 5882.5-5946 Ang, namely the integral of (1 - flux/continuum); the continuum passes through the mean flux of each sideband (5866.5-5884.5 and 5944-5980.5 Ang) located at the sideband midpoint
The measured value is 3.79 Ang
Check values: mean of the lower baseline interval 6.89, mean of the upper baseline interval 6.84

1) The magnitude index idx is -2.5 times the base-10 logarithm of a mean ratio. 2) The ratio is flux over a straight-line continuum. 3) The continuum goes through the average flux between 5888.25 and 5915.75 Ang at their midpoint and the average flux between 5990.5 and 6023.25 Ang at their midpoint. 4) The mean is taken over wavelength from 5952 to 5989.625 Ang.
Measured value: -0.04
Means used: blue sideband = 6.13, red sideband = 6.79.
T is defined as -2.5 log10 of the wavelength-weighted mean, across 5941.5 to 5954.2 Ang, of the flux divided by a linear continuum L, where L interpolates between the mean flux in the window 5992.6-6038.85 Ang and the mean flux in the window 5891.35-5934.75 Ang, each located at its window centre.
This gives -0.05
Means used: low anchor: 6.49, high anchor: 6.8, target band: 6.91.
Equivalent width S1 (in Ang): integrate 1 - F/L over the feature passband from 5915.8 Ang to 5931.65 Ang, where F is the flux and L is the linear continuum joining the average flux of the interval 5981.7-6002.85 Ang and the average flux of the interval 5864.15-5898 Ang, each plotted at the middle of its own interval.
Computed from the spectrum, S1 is -0.9 Ang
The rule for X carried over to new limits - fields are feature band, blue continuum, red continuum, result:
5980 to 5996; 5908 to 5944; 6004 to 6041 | 0.0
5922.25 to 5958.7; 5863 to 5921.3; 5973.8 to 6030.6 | -1.6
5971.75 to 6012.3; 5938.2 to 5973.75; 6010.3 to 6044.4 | 0.4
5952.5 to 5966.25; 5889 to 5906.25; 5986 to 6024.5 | -1.0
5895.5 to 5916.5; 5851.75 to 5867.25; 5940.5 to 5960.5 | 1.0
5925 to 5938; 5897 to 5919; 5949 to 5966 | -0.2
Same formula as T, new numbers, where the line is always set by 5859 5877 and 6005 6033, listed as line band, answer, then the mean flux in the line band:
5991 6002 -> -0.02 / 6.92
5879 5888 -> 0.09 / 6.38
